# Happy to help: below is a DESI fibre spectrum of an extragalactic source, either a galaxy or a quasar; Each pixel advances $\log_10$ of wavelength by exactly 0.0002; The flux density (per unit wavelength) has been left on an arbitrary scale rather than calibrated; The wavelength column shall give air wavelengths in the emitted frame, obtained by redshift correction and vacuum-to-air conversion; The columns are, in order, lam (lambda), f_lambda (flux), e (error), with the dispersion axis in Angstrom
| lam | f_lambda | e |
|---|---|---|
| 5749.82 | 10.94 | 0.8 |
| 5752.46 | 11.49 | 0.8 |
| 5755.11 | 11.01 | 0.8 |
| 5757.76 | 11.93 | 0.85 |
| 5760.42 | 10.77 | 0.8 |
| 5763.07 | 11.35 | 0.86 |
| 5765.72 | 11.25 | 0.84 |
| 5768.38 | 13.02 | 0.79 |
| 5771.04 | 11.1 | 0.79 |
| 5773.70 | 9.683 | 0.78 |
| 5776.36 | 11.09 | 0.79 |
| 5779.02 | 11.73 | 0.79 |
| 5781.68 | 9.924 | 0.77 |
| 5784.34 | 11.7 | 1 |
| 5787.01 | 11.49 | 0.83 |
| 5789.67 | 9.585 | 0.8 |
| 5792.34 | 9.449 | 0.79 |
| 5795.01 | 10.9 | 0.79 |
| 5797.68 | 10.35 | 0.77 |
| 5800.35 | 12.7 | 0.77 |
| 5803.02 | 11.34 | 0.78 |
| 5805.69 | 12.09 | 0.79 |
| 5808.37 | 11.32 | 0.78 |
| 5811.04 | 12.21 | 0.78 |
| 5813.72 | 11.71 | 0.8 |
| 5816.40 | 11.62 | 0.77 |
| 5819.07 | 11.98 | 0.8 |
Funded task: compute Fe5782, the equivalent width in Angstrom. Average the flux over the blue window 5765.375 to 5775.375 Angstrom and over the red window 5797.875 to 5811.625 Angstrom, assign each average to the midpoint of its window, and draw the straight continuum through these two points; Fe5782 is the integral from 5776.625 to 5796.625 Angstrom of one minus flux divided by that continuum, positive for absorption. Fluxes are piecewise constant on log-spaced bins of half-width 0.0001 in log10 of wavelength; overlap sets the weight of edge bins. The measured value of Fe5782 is 1.4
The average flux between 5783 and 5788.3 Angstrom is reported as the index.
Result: 11.6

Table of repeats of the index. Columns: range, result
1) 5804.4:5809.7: 11.7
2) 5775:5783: 10.9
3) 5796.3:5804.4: 11.5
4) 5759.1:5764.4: 11.1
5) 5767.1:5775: 11.3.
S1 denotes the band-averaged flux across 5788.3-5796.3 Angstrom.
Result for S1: 9.98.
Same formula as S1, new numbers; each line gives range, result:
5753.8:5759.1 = 11.5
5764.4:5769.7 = 12.1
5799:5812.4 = 11.9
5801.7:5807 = 11.7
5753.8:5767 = 11.3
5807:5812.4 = 11.8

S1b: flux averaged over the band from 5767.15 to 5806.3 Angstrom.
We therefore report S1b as 11.1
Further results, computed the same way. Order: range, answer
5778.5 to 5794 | 10.6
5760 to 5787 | 11.2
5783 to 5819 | 11.3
